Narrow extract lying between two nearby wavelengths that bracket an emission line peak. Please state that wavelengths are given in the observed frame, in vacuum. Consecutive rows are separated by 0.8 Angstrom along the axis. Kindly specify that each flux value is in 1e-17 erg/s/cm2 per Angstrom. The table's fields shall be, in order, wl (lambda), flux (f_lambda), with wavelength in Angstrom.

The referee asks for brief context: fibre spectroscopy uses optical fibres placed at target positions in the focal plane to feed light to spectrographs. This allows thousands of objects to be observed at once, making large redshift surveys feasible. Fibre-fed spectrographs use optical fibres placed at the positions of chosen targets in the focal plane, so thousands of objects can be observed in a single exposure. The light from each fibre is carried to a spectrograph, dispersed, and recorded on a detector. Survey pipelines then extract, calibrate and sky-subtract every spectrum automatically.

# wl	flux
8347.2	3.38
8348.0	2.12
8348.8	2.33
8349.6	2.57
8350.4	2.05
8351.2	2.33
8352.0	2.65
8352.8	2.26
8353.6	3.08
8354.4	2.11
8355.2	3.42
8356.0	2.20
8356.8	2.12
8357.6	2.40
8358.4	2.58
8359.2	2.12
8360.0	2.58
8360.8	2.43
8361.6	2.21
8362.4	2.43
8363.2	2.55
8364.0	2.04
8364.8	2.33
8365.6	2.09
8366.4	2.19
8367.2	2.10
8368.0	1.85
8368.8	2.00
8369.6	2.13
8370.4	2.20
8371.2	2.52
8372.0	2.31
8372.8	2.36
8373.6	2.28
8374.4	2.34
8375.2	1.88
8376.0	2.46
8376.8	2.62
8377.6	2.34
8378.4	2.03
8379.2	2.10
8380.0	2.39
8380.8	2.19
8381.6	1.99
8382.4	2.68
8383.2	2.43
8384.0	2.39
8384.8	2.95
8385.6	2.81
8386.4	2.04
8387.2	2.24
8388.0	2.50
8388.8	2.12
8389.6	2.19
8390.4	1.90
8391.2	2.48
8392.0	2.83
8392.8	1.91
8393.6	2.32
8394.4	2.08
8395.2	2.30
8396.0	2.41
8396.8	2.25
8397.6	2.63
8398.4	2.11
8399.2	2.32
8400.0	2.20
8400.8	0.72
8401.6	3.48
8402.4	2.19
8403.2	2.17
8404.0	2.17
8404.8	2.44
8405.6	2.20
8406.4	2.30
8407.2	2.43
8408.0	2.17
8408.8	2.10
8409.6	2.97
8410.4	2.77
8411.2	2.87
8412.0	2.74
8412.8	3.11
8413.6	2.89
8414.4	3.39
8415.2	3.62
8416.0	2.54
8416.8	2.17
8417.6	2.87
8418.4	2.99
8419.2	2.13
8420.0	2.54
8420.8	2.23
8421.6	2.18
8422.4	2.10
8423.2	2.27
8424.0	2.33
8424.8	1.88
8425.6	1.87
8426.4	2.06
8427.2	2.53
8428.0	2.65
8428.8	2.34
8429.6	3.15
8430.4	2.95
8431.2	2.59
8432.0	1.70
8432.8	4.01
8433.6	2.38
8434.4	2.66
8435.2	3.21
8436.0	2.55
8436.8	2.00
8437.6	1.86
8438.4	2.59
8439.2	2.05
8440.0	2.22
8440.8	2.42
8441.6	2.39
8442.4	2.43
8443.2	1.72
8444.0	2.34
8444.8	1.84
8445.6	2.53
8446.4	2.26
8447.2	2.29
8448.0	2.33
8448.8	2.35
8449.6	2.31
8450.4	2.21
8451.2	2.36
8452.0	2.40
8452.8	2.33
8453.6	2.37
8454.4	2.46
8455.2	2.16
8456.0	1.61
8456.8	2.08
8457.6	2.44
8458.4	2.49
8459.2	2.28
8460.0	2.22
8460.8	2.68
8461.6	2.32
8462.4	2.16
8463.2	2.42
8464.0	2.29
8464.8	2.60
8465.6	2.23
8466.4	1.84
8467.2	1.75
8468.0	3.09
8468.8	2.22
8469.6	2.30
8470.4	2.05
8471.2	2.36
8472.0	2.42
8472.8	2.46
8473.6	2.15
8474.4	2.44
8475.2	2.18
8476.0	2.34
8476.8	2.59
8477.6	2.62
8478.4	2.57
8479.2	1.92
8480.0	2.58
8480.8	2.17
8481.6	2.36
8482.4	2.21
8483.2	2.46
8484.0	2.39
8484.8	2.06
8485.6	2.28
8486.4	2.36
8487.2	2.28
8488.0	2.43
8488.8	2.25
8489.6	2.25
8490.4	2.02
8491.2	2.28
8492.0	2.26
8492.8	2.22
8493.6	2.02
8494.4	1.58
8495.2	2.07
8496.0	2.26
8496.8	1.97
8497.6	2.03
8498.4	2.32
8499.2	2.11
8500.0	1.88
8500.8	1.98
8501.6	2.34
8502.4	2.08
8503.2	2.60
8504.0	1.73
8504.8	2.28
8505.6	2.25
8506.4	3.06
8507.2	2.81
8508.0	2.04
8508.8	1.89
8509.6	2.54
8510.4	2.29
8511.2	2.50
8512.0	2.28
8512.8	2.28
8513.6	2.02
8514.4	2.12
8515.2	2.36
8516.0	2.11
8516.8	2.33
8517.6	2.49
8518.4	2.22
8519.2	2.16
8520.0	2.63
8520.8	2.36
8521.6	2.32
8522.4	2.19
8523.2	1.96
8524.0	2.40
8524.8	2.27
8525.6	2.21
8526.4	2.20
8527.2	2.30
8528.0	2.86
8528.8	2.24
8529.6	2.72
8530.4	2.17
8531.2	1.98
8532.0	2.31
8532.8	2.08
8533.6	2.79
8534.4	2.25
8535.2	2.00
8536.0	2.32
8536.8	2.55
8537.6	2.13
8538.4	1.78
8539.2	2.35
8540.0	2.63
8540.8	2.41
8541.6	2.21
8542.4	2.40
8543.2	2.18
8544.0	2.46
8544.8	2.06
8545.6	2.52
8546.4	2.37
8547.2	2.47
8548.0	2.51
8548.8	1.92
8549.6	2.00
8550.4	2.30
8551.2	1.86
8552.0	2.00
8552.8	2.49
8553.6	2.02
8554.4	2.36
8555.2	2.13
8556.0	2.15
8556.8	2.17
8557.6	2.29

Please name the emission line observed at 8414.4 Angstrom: [S II]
